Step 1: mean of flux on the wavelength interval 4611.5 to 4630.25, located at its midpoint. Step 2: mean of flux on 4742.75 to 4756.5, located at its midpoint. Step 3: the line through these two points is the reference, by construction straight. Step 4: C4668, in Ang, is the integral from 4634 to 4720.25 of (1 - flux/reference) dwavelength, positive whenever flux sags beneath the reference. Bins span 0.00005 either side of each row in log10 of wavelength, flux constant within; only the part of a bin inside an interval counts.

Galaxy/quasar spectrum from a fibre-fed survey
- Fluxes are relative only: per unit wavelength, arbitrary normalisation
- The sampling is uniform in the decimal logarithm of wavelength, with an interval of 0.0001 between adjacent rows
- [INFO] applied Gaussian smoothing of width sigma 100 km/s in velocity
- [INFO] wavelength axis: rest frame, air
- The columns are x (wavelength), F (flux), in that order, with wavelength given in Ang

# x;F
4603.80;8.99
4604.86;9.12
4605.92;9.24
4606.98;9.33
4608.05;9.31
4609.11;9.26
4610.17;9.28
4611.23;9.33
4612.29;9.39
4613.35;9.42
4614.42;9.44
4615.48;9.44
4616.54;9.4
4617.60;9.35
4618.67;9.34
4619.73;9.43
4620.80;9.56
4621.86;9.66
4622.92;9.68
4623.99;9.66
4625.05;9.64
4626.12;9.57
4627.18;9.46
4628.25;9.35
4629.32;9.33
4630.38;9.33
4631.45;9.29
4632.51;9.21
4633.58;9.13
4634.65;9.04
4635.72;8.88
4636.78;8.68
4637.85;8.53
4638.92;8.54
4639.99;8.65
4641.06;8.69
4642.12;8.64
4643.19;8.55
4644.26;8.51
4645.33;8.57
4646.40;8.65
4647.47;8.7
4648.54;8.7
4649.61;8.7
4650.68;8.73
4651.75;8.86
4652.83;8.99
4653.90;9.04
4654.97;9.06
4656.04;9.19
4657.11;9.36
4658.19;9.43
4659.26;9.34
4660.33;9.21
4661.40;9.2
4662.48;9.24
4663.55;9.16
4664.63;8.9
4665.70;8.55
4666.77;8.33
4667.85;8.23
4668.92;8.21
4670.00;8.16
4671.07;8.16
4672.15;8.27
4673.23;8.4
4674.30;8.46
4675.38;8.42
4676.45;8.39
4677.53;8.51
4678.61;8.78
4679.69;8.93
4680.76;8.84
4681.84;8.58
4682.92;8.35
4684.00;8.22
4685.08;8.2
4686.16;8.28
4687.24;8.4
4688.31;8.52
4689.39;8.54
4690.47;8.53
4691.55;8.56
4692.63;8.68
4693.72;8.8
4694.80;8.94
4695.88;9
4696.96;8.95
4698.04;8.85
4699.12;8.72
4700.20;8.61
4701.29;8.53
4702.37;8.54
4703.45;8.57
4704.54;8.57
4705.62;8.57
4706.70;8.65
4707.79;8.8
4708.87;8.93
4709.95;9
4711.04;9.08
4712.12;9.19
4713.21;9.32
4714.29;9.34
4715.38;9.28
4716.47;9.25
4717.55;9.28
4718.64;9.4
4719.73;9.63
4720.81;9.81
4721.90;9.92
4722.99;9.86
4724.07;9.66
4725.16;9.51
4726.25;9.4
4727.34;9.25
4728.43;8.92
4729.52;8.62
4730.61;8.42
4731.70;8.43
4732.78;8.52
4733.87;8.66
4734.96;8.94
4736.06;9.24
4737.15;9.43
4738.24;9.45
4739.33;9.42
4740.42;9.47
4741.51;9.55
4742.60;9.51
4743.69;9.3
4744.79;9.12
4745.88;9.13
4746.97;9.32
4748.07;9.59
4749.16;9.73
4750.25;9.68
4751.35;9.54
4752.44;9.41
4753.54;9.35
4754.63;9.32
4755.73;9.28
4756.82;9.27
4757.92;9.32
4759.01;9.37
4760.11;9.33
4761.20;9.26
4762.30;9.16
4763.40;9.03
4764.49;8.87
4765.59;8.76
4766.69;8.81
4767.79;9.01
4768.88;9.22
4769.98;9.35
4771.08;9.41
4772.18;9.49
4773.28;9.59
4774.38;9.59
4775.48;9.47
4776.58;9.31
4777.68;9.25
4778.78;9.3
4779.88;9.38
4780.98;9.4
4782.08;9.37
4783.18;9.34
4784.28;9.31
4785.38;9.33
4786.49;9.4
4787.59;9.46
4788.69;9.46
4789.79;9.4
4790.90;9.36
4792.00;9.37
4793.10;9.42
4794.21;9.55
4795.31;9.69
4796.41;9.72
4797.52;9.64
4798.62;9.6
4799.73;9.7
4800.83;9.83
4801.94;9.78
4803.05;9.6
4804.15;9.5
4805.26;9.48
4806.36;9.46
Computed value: 6.2 Ang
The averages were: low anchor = 9.47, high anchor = 9.4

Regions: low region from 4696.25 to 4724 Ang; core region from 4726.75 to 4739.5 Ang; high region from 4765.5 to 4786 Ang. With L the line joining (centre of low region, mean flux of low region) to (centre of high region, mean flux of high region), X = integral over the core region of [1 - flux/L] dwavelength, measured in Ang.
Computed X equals 0.3 Ang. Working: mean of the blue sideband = 9.08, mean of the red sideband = 9.31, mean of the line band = 8.93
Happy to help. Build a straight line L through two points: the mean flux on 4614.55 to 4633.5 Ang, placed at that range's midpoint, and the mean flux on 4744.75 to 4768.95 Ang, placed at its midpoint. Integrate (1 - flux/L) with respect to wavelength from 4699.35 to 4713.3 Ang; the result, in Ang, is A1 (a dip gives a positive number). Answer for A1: 0.8 Ang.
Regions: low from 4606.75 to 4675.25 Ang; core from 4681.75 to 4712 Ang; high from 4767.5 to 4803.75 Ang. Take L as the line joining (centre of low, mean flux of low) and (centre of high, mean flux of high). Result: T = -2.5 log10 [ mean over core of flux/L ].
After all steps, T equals 0.07 mag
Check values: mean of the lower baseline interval 9.01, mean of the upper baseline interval 9.46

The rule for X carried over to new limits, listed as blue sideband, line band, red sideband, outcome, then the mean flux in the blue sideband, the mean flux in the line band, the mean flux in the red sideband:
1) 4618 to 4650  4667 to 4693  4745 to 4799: 2.0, 9.06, 8.44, 9.36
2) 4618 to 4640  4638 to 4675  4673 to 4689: 0.4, 9.25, 8.74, 8.49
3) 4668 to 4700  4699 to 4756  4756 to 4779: -1.7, 8.54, 9.17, 9.25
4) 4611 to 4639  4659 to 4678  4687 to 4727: 1.1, 9.31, 8.61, 9.01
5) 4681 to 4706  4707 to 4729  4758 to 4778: -1.3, 8.59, 9.33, 9.24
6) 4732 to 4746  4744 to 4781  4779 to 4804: 0.1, 9.2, 9.3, 9.5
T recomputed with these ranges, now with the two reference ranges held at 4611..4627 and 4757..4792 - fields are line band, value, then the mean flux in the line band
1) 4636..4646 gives 0.10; 8.61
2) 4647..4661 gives 0.05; 9.03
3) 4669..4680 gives 0.12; 8.42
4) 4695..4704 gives 0.08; 8.73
